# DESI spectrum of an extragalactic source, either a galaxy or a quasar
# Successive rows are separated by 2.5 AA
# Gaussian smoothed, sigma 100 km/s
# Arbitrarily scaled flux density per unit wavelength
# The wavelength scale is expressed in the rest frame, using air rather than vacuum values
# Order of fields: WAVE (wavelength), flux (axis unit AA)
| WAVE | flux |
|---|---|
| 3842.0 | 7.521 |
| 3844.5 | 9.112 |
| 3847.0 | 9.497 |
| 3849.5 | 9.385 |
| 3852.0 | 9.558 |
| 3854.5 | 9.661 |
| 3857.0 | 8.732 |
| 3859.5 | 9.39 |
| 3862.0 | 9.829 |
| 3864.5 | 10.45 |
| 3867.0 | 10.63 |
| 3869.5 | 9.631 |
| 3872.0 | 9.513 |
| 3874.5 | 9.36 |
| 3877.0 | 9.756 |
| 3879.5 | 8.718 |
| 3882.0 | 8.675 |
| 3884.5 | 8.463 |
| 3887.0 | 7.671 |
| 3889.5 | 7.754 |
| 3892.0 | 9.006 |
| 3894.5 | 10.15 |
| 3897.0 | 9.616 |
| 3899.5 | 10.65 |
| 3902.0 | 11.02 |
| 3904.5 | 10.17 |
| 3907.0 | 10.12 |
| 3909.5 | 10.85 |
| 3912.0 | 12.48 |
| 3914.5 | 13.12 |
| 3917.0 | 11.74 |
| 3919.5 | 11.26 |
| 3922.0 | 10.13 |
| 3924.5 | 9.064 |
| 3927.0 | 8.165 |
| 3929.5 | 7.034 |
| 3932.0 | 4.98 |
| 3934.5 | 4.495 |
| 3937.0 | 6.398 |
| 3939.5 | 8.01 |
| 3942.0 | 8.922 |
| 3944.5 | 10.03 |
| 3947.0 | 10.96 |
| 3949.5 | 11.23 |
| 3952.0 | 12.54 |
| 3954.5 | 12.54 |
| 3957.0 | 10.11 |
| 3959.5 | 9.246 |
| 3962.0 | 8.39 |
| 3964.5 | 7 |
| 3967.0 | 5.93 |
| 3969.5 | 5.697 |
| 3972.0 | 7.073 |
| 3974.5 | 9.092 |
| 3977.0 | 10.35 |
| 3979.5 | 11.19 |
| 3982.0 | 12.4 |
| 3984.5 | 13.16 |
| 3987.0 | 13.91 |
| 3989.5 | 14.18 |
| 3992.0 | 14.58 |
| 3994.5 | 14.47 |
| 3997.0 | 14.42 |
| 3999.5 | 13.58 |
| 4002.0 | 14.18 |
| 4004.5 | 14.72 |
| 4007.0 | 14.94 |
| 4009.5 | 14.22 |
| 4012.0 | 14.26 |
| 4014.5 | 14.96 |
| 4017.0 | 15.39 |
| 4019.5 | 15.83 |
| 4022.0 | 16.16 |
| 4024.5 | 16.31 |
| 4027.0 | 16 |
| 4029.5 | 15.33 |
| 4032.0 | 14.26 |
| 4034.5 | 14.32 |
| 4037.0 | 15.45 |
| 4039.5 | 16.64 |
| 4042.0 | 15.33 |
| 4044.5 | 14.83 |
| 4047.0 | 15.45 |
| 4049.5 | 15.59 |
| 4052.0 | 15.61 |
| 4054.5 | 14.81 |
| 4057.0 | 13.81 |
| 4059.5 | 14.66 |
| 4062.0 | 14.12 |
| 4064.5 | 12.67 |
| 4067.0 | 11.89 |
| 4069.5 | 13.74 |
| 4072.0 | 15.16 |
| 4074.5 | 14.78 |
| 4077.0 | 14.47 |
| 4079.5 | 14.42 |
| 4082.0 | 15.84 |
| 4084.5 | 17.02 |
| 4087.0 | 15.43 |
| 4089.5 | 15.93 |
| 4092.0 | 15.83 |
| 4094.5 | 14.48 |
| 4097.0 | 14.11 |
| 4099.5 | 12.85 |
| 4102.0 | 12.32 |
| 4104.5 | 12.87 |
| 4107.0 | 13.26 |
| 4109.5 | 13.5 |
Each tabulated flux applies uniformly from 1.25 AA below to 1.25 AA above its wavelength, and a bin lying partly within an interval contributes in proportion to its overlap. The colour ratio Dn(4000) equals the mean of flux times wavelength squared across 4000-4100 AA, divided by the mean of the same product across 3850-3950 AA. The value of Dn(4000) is 1.7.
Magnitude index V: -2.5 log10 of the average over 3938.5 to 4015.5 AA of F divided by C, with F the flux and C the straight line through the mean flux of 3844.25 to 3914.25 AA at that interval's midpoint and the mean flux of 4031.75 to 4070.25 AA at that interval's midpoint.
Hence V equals 0.10 mag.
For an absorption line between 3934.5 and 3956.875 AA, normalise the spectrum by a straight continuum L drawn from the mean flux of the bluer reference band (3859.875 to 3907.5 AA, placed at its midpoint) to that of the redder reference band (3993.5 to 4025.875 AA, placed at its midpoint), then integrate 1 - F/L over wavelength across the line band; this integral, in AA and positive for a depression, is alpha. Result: 4.5 AA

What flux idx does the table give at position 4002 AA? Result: 14.18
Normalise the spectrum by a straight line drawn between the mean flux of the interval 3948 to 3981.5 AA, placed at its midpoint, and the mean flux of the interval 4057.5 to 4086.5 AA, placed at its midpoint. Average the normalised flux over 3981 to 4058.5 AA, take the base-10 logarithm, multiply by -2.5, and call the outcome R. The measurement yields -0.24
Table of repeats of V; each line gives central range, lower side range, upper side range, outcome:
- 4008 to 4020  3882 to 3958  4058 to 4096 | -0.18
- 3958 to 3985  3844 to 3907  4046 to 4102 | 0.32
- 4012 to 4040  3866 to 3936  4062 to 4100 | -0.19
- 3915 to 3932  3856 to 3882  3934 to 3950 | -0.06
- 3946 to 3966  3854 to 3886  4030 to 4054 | 0.21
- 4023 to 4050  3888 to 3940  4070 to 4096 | -0.13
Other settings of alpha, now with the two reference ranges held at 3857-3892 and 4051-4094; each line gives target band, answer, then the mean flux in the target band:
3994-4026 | -4.75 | 14.9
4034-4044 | -1.23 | 15.5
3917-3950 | 6.87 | 8.57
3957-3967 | 2.97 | 8.16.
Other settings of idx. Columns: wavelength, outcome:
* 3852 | 9.558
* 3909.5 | 10.85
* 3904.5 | 10.17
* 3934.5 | 4.495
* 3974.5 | 9.092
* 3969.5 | 5.697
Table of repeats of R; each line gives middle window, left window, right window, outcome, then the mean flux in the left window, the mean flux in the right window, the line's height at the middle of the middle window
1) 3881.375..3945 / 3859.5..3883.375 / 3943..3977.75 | 0.03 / 9.6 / 9.28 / 9.45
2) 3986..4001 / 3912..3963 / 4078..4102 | -0.23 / 9.5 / 14.9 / 11.5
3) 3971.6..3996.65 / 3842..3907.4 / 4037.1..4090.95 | 0.03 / 9.44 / 14.9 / 12.6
